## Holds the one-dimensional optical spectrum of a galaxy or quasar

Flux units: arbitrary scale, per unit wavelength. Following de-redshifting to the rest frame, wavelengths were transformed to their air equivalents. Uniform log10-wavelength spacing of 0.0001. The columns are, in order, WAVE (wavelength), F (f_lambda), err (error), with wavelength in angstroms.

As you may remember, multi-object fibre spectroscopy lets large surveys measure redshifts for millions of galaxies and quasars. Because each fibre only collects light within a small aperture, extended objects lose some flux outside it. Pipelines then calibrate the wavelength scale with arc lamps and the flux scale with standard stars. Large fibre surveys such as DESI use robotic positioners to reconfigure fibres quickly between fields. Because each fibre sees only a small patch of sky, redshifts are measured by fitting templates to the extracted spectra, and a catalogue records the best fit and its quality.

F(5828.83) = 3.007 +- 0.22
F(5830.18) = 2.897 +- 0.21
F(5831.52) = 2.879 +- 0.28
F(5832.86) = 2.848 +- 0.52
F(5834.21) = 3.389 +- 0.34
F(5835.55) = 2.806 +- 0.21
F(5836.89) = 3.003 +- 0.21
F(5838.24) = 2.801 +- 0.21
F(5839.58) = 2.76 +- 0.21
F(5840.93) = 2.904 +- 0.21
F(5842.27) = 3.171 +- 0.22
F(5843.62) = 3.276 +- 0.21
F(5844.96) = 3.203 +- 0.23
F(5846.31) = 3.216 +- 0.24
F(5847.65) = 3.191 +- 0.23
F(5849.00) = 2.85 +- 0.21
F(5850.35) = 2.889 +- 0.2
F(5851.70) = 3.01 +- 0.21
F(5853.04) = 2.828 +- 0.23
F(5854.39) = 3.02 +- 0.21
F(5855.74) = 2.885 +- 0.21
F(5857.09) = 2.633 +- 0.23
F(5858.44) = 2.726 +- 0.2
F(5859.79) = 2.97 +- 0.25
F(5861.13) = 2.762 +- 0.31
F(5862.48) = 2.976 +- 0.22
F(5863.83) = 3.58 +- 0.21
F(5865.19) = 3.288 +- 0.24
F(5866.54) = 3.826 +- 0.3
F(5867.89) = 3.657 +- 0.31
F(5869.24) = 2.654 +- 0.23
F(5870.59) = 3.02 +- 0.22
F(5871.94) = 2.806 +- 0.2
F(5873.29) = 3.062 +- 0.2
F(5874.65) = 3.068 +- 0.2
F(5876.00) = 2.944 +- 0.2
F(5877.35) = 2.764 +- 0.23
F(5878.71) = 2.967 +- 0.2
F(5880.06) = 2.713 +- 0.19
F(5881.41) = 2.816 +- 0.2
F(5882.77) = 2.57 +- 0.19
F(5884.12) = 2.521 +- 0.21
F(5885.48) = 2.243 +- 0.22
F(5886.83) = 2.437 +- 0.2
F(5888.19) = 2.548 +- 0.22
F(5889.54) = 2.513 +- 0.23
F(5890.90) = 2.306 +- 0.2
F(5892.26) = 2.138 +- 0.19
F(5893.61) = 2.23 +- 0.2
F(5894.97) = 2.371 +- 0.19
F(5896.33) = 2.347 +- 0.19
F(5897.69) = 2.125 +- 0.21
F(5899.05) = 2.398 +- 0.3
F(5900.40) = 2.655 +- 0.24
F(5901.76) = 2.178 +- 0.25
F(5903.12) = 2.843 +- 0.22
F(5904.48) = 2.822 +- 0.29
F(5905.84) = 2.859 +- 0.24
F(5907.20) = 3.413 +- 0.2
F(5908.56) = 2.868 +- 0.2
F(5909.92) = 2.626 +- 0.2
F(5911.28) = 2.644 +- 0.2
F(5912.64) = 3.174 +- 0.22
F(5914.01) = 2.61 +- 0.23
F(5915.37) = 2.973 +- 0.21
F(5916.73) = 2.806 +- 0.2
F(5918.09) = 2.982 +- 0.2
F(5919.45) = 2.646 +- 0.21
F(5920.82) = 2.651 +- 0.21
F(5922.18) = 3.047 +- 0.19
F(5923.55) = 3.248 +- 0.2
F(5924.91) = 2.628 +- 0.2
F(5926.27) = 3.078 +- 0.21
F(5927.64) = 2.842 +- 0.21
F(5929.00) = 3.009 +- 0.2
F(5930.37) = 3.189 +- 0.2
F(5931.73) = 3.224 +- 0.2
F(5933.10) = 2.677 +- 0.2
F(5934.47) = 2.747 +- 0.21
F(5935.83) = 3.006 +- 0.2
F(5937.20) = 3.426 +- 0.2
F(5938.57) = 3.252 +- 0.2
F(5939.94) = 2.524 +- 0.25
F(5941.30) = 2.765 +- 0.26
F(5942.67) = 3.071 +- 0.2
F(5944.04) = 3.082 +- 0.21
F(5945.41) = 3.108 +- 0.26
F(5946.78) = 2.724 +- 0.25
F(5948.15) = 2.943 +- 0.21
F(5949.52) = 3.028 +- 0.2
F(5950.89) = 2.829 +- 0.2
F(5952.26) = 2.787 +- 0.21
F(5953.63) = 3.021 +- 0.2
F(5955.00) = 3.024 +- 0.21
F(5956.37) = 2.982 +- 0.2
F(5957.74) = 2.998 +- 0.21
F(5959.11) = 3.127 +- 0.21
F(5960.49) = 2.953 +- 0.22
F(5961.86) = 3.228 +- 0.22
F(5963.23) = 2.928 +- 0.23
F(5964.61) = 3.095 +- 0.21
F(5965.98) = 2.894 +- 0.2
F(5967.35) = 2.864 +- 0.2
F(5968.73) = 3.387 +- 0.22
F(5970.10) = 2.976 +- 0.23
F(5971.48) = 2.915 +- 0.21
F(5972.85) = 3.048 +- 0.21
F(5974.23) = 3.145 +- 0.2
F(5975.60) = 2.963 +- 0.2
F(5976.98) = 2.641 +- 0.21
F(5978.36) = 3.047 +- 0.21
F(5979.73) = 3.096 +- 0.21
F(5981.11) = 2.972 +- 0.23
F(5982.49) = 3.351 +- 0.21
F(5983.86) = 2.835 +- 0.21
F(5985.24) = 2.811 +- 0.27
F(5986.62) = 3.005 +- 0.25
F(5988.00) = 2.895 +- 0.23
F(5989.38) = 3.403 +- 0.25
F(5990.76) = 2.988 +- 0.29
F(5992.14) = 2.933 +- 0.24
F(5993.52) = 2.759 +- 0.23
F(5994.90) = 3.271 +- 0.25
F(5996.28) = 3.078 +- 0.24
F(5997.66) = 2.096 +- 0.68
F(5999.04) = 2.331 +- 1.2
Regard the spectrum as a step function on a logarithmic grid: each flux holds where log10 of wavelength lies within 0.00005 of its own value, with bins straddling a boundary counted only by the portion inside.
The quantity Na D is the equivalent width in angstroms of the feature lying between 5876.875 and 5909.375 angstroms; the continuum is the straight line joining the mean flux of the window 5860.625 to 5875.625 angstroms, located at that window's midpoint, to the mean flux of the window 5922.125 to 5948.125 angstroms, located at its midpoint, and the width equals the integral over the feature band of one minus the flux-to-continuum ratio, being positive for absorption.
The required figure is 5.5 angstroms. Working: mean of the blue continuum 3.15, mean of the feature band 2.57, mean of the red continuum 2.98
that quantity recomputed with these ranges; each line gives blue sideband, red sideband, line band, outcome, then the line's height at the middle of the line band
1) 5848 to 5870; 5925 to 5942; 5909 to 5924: 0.7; 2.98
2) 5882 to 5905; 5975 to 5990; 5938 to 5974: -2.0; 2.83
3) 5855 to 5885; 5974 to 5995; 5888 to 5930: 3.8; 2.97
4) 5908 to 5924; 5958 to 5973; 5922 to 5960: -0.4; 2.94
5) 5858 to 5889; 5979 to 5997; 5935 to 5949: 0.0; 2.98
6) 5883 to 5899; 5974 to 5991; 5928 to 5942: -1.6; 2.67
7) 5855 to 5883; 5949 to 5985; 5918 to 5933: 0.3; 3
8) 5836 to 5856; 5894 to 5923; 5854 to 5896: 1.0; 2.87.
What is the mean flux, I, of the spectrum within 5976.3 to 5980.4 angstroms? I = 2.93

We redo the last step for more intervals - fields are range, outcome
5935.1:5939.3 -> 3.21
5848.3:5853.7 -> 2.89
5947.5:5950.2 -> 2.99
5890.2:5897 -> 2.28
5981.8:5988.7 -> 2.98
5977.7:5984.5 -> 3.07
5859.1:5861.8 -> 2.87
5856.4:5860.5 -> 2.78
